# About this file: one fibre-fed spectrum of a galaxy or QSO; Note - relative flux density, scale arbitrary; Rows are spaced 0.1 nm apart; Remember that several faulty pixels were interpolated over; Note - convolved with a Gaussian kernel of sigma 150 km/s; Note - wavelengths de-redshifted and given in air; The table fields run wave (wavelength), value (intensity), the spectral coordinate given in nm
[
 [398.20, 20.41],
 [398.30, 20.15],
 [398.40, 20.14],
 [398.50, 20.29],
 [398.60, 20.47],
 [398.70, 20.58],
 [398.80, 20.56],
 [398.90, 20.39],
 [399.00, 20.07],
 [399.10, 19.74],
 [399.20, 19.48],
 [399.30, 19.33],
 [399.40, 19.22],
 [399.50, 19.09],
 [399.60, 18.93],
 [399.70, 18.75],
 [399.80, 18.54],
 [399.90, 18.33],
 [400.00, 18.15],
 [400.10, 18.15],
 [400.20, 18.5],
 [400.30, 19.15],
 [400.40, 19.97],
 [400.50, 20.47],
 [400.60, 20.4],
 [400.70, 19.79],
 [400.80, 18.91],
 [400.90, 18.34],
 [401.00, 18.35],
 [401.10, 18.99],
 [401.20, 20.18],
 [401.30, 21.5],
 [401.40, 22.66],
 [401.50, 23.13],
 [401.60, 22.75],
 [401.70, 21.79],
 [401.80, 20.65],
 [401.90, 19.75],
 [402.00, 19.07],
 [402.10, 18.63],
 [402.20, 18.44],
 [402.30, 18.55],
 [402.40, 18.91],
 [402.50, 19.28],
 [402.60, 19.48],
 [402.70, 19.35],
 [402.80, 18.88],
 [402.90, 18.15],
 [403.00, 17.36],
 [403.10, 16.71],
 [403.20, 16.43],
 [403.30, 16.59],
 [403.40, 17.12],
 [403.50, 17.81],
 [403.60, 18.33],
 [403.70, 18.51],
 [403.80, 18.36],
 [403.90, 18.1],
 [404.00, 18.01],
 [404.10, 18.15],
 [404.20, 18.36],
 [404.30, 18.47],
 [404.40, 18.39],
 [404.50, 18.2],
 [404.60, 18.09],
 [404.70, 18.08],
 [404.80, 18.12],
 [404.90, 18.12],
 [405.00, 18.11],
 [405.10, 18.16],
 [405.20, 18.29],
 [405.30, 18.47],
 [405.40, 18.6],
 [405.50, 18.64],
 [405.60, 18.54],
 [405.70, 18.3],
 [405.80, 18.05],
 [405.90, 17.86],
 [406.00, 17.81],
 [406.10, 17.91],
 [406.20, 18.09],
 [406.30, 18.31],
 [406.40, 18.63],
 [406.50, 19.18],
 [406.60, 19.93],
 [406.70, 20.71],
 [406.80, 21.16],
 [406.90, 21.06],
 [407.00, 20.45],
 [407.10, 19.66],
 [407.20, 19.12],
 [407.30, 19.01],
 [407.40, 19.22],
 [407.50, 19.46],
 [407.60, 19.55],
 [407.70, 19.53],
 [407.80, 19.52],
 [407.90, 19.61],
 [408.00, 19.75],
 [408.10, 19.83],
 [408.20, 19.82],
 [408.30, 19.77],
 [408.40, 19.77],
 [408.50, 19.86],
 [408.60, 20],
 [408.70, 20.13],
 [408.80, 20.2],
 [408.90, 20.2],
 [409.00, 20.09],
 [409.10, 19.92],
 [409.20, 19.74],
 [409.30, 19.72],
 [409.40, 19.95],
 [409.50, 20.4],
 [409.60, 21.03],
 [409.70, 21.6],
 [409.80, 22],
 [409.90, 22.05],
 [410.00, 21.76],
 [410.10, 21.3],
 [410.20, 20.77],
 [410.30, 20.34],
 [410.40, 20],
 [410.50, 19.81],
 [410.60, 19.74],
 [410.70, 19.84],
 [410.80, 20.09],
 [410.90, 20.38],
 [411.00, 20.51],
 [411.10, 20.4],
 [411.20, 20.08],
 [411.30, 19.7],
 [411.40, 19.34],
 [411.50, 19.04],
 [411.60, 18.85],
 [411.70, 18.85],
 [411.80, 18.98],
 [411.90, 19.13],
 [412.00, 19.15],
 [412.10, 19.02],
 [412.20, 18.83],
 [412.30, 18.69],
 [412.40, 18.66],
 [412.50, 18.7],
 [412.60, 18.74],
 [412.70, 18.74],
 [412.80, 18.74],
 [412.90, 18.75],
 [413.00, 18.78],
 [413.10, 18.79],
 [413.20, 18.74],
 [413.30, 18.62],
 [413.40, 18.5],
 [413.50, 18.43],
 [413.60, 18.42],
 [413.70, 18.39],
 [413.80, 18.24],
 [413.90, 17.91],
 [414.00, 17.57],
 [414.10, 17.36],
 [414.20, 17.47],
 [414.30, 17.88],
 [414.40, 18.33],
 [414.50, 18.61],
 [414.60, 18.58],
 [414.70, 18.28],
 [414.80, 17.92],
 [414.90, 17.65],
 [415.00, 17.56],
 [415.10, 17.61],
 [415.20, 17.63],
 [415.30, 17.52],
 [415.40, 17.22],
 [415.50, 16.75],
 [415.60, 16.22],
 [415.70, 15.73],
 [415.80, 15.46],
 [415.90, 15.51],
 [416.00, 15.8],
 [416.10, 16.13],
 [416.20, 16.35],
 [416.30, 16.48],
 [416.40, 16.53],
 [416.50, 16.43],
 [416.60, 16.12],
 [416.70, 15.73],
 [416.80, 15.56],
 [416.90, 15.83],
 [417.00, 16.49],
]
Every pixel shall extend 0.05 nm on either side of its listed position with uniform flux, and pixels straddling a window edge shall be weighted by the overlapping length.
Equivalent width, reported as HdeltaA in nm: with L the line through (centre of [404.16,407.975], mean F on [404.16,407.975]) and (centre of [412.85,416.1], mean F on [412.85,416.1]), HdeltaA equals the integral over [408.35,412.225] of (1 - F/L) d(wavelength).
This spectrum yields -0.38 nm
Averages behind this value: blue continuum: 18.9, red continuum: 17.7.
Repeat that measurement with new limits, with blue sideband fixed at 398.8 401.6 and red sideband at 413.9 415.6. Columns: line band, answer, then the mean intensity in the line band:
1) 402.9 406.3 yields 0.187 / 18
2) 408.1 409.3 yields -0.092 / 19.9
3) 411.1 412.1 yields -0.064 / 19.3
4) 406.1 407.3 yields -0.050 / 19.6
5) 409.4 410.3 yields -0.141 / 21.2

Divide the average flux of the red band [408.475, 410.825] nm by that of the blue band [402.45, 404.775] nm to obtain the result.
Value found 1.13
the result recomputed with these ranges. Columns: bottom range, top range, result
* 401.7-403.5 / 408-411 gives 1.10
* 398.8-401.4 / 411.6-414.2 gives 0.96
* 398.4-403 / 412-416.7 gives 0.90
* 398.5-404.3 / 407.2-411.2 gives 1.05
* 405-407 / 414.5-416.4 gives 0.90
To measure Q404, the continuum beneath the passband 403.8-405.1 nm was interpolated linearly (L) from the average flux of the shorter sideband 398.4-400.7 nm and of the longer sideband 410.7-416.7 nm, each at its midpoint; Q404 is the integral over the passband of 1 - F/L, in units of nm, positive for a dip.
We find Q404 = 0.06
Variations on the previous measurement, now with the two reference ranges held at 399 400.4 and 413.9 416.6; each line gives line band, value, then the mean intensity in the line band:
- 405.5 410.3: -0.487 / 19.8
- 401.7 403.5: 0.010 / 18.5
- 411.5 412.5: -0.081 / 18.9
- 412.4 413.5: -0.084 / 18.7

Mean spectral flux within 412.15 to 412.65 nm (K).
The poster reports 18.7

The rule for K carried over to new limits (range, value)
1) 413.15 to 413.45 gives 18.6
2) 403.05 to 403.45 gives 16.7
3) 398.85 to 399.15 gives 20.1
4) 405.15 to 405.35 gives 18.4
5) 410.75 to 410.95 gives 20.2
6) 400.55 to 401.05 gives 19.2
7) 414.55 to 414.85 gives 18.3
